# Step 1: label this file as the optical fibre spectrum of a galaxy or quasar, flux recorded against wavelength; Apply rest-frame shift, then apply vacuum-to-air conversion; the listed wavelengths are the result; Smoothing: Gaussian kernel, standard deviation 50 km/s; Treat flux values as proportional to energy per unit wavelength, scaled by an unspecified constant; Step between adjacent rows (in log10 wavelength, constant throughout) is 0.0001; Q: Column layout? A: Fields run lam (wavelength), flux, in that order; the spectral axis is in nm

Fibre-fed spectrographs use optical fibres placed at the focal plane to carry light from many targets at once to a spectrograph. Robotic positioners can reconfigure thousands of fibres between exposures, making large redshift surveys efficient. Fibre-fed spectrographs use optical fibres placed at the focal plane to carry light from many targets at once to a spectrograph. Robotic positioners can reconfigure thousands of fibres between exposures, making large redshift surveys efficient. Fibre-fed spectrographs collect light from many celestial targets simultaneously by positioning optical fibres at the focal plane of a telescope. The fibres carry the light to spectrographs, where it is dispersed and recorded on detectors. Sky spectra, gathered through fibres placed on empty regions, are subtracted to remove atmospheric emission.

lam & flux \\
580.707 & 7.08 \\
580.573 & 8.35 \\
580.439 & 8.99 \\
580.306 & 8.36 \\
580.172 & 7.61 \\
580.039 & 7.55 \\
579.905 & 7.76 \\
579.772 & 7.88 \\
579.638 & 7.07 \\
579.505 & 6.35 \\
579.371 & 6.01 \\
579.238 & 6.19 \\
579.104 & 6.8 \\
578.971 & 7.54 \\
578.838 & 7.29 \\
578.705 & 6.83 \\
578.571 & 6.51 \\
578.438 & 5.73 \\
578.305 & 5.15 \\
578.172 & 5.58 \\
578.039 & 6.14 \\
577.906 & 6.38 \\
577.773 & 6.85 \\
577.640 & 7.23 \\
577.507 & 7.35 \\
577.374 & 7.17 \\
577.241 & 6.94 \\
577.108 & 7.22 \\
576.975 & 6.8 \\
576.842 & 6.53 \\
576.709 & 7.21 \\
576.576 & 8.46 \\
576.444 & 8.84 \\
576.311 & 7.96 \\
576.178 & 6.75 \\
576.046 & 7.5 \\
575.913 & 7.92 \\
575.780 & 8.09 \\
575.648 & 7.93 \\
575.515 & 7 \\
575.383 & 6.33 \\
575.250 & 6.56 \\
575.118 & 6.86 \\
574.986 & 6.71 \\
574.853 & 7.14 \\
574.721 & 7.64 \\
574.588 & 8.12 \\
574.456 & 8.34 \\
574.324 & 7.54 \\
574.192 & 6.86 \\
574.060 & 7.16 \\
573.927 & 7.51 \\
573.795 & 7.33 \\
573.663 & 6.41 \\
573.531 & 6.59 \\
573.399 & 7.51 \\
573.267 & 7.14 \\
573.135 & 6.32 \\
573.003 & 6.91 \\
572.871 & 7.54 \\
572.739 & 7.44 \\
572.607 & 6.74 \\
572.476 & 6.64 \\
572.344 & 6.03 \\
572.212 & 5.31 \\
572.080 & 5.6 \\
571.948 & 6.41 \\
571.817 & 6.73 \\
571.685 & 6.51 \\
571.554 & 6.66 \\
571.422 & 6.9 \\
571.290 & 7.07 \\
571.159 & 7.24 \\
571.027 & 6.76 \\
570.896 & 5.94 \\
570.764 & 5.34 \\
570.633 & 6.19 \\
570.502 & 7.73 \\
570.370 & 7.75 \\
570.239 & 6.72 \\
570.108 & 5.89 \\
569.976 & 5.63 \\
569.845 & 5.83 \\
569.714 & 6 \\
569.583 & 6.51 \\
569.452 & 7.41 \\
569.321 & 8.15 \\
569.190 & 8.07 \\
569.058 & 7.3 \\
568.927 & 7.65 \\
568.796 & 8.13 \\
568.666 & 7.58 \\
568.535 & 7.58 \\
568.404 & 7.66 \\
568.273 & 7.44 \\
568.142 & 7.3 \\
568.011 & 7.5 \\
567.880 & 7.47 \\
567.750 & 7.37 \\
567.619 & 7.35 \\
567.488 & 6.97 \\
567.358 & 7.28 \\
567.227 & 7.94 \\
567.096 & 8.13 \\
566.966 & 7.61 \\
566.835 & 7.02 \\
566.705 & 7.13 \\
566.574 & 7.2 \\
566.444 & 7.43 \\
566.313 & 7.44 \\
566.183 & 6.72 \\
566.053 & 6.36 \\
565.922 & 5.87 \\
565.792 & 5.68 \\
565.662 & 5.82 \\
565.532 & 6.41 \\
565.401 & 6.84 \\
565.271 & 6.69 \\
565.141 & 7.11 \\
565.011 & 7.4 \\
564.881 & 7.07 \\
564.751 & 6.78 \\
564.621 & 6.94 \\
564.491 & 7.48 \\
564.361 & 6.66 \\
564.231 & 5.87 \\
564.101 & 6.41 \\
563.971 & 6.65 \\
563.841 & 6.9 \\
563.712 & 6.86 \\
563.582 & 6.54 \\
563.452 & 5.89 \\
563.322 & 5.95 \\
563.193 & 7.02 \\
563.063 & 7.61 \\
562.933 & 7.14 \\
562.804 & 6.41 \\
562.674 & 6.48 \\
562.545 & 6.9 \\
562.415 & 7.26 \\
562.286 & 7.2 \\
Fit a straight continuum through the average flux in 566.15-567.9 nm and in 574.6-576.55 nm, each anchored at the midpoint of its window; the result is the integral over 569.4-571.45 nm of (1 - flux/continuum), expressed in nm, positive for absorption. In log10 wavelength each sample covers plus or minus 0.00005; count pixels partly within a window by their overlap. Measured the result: 0.234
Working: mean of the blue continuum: 7.37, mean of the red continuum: 7.42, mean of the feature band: 6.55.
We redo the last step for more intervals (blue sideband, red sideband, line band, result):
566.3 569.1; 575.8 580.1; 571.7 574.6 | 0.132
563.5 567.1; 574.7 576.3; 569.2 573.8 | 0.255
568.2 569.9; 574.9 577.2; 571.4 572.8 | 0.172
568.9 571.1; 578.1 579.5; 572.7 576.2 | -0.366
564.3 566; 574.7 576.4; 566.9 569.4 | -0.277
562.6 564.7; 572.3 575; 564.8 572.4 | -0.008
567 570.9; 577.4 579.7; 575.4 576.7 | -0.203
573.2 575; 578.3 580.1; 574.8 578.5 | 0.025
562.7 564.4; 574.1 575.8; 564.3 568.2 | -0.151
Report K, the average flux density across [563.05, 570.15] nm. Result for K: 6.97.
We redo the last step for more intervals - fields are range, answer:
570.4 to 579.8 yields 6.91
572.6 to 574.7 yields 7.24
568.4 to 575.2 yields 6.93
